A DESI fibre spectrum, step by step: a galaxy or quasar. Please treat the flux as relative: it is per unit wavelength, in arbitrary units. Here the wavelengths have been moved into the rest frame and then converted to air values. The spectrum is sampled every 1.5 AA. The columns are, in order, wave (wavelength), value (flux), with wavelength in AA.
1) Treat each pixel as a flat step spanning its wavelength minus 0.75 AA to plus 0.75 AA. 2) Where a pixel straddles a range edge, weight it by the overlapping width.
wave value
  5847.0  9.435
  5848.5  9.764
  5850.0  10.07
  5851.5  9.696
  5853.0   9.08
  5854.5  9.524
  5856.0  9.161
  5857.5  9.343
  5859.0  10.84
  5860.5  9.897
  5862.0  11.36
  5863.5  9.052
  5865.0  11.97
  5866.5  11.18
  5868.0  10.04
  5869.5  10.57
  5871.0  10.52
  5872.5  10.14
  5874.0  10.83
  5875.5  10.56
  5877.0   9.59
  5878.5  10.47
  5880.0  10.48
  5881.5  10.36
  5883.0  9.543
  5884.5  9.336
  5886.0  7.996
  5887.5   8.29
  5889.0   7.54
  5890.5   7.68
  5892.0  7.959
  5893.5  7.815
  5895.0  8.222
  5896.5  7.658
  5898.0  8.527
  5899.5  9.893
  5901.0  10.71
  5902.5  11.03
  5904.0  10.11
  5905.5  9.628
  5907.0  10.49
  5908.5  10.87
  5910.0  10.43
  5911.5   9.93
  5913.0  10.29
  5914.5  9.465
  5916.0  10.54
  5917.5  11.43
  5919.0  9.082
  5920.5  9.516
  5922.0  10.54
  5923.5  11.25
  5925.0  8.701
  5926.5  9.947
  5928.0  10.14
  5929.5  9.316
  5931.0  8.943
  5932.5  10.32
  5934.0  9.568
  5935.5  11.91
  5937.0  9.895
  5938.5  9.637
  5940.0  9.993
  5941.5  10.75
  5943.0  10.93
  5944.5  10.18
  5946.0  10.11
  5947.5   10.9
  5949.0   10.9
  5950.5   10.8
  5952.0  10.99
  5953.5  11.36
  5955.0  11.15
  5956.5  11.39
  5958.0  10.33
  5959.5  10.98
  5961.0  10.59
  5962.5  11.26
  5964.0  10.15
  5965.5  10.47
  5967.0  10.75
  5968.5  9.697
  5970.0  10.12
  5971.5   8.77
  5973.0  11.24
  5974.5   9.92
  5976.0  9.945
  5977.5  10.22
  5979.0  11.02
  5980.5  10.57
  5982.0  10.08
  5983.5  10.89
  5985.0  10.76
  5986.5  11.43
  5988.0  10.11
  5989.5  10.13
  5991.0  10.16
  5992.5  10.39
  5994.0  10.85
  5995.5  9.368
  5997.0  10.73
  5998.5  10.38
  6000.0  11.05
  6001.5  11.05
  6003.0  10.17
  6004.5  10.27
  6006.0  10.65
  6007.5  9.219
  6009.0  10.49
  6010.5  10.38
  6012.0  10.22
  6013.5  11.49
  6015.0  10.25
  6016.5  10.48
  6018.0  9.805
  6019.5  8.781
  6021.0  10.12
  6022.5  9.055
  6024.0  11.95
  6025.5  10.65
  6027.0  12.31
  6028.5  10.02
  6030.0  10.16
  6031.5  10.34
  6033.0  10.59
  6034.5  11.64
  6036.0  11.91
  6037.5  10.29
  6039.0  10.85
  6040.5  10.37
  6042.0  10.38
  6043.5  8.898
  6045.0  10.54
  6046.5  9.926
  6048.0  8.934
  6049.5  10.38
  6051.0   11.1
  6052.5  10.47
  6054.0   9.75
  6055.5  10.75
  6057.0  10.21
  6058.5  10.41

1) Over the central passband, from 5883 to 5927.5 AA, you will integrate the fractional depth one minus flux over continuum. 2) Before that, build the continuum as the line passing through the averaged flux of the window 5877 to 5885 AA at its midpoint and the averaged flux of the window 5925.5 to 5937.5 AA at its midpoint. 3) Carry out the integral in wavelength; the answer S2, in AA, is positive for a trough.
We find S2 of 2.3 AA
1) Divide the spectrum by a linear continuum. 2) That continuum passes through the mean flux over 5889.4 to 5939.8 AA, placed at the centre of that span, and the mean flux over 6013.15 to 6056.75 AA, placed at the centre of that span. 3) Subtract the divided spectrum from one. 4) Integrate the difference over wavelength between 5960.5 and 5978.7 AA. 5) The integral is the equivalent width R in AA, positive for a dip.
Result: -0.4 AA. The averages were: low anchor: 9.73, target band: 10.3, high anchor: 10.4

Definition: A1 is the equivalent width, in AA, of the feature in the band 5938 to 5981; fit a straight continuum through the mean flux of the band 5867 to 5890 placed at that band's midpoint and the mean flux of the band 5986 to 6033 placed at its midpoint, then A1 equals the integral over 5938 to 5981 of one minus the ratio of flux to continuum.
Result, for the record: -1.6 AA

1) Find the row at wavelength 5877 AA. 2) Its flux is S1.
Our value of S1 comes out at 9.59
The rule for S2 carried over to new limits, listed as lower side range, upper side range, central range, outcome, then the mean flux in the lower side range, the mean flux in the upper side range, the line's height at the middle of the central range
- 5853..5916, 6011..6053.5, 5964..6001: -0.7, 9.74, 10.4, 10.2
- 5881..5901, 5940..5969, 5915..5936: -0.7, 8.58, 10.7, 9.74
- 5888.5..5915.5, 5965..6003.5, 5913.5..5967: -2.9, 9.37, 10.4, 9.85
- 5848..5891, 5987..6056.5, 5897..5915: -0.2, 9.84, 10.4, 9.97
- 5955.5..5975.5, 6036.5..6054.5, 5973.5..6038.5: -1.0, 10.4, 10.2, 10.3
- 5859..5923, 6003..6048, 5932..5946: -0.4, 9.82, 10.4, 10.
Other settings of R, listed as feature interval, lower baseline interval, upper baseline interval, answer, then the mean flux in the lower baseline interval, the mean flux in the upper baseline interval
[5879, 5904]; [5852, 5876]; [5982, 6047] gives 3.14 AA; 10.2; 10.5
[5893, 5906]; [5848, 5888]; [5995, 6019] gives 1.00 AA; 10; 10.4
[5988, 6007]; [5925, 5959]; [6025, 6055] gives 0.07 AA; 10.4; 10.5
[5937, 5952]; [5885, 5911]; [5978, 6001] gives -0.96 AA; 9.12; 10.5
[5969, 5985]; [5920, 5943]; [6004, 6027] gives -0.14 AA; 10.1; 10.3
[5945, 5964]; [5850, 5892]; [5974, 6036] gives -1.21 AA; 9.79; 10.5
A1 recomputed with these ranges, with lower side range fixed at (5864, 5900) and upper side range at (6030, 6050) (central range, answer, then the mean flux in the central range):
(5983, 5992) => -0.4 AA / 10.6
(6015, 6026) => 0.2 AA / 10.1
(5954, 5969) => -1.2 AA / 10.7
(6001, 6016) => -0.3 AA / 10.4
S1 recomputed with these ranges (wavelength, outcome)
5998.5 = 10.38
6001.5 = 11.05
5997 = 10.73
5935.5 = 11.91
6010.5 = 10.38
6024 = 11.95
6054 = 9.75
